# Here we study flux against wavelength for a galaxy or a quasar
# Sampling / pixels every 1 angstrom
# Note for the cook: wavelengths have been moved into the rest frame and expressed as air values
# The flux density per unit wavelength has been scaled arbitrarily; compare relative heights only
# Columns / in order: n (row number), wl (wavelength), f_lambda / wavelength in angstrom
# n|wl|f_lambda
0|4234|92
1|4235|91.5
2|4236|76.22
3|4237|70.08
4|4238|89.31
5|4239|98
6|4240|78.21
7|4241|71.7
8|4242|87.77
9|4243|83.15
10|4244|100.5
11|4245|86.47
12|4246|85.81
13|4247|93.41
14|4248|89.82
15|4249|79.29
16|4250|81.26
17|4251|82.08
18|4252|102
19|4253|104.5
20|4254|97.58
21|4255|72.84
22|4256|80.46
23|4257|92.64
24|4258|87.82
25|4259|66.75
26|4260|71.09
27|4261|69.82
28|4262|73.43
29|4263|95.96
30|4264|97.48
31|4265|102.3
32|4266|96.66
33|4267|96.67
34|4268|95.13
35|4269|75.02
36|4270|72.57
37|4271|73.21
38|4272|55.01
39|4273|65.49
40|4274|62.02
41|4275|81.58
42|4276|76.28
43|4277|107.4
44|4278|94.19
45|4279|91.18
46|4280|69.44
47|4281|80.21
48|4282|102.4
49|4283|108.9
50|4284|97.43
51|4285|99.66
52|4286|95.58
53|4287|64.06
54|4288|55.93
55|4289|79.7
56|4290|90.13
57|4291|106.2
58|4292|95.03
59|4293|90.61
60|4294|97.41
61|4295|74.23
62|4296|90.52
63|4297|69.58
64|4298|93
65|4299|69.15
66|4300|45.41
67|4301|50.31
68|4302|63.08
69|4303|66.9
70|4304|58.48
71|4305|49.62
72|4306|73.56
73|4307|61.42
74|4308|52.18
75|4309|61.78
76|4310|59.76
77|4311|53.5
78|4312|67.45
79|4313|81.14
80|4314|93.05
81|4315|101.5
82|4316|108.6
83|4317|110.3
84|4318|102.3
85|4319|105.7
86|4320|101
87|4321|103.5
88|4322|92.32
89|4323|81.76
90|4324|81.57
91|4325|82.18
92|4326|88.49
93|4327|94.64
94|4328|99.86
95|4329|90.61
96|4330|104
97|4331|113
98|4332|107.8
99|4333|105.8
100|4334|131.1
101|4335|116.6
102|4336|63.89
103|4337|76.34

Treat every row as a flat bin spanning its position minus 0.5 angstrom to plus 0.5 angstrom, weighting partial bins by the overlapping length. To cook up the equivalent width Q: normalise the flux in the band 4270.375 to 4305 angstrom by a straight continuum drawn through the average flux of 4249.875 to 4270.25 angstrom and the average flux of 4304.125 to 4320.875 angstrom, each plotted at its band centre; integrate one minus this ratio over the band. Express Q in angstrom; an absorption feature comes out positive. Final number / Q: 1.6 angstrom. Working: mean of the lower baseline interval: 86.6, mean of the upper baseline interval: 80.2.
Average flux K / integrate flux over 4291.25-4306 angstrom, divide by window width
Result 73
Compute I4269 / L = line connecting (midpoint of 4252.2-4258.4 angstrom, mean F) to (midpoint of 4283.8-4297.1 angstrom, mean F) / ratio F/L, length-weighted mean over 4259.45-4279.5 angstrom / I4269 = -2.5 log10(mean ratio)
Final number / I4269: 0.08 mag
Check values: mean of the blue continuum 89.9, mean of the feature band 82.6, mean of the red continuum 86.4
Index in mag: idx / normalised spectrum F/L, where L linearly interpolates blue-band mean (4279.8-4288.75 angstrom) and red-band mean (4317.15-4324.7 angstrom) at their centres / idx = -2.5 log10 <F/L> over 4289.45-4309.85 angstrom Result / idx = 0.23 mag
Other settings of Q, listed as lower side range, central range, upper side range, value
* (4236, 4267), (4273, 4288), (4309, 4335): 0.6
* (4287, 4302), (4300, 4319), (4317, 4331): 3.1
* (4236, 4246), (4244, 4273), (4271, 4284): -0.3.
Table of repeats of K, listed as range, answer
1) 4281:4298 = 88.5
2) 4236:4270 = 86.2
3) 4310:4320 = 90.4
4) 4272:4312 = 76.6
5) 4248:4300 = 84.5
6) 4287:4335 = 84.3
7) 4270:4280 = 77.7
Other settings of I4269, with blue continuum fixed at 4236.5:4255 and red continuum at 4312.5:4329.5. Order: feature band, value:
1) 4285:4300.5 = 0.13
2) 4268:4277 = 0.22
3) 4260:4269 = 0.01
